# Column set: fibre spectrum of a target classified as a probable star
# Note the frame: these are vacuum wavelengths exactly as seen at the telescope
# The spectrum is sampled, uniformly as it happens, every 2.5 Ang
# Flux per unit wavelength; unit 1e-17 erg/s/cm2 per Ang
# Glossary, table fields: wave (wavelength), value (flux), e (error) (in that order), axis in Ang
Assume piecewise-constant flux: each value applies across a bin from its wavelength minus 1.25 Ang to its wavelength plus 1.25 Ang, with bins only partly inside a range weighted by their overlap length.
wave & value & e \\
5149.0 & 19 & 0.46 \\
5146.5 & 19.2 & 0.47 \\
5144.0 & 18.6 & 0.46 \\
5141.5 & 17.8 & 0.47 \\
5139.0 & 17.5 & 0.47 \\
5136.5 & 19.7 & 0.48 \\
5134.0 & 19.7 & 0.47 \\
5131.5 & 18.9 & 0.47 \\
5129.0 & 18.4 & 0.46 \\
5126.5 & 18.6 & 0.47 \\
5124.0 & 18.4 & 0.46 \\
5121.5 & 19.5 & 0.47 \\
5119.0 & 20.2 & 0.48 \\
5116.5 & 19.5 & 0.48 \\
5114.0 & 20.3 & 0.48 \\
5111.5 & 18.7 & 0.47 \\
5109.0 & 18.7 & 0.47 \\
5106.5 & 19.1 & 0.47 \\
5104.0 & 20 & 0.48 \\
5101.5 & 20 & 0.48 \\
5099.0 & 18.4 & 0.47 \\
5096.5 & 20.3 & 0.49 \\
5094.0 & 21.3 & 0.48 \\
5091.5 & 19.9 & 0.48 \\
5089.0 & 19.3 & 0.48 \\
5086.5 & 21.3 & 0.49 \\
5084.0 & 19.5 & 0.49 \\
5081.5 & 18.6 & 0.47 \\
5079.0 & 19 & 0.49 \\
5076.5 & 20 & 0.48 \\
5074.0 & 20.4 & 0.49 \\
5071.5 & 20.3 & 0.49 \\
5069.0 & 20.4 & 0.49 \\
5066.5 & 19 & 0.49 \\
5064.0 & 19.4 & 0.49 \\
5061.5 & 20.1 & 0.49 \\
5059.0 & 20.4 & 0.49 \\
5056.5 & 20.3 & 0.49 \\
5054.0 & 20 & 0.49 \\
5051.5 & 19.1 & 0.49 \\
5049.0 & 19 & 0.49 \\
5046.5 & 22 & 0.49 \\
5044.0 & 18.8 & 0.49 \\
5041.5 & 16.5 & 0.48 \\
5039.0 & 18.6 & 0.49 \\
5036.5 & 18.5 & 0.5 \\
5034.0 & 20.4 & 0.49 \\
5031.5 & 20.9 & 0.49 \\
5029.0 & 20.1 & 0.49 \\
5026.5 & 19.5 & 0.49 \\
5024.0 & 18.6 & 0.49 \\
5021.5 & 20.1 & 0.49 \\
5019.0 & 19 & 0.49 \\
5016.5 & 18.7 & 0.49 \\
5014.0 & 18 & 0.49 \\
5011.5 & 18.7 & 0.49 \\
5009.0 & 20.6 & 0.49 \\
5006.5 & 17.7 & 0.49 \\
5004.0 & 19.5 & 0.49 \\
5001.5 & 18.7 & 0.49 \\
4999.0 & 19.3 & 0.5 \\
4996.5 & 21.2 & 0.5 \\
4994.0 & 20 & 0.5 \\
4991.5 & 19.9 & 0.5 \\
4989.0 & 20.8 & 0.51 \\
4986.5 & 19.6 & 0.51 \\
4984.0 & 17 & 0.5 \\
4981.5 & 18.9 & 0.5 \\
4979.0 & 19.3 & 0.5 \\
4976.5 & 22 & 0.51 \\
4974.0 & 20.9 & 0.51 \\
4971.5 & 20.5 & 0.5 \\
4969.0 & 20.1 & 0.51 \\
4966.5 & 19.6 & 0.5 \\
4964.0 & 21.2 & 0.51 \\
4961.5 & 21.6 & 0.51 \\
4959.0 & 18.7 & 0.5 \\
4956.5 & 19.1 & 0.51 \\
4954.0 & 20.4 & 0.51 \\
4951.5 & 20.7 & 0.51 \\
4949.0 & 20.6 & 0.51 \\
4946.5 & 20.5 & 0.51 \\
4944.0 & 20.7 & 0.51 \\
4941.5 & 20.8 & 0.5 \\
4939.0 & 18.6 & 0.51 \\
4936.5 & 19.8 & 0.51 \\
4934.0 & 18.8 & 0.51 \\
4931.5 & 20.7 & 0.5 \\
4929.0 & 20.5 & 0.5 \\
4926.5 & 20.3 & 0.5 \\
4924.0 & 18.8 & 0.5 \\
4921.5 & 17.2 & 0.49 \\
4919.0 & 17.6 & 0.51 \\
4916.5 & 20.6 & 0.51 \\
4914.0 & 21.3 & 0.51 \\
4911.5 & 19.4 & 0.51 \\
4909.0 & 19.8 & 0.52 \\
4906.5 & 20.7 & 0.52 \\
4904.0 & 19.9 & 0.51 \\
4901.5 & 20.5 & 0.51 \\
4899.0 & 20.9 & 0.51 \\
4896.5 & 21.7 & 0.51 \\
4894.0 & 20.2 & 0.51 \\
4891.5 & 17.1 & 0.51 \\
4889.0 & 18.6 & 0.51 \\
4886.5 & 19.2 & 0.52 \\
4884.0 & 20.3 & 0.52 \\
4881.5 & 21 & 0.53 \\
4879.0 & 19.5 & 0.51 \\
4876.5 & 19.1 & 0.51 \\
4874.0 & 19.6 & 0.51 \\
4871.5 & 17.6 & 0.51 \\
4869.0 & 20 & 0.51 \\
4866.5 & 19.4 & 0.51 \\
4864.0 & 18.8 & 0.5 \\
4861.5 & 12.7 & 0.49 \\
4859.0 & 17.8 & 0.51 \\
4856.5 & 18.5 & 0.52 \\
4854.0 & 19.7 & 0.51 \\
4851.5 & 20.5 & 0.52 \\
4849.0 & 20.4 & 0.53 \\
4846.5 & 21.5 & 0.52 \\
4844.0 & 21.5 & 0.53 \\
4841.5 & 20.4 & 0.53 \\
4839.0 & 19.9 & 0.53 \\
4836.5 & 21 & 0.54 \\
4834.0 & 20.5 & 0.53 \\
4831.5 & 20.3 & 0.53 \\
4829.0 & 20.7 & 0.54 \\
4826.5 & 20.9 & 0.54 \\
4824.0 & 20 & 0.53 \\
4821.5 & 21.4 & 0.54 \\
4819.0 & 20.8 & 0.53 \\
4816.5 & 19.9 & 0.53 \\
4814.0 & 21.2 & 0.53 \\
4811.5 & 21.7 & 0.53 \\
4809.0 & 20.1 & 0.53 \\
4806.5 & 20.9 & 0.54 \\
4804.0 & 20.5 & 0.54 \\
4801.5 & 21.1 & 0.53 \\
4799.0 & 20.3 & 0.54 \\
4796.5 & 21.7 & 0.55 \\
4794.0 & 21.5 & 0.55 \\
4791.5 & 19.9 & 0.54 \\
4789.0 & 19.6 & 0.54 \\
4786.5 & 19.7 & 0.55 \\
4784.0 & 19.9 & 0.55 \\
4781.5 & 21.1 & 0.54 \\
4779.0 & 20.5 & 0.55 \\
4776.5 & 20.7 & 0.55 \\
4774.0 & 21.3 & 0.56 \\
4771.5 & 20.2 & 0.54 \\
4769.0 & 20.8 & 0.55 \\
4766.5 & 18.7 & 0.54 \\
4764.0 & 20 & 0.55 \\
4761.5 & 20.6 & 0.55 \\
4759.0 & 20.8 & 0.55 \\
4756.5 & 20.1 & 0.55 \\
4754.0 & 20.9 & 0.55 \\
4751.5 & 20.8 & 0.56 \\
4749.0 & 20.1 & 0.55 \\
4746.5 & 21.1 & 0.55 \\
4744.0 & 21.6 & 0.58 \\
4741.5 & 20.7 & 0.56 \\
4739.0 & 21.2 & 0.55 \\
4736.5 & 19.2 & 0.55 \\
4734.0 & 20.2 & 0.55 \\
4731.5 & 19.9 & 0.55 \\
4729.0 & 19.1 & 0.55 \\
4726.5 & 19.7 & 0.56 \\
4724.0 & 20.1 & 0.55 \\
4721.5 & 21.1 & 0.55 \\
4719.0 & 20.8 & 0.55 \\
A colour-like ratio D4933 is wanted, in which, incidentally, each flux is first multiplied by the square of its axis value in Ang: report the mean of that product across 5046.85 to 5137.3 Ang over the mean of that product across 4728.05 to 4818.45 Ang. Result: 1.09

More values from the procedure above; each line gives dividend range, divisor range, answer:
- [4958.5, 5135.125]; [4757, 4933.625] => 1.06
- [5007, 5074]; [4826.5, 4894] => 1.08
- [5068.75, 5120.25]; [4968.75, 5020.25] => 1.05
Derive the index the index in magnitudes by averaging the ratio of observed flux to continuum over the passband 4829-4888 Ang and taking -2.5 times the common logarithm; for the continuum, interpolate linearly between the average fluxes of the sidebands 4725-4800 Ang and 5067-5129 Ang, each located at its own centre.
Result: 0.03 mag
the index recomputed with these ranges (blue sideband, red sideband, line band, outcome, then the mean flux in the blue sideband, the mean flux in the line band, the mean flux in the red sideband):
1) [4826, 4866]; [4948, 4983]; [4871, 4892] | 0.03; 19.7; 19.2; 20.2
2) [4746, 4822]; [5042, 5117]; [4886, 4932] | 0.03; 20.6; 19.7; 19.7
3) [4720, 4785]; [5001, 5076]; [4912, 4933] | 0.01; 20.4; 19.6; 19.5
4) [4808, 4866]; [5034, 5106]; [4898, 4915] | -0.02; 20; 20.3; 19.7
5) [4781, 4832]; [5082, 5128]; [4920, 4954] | 0.02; 20.6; 19.8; 19.6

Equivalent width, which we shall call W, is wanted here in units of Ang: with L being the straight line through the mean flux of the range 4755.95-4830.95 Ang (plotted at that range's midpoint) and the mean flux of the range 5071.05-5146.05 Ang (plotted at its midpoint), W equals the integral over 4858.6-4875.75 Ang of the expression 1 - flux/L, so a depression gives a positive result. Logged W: 1.9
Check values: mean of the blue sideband 20.6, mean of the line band 18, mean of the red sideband 19.4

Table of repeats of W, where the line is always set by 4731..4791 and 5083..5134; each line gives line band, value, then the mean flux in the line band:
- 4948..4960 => 0.0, 19.9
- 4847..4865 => 1.5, 18.5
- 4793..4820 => -0.8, 20.9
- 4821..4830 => -0.2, 20.7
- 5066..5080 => -0.2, 19.9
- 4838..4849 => -0.3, 20.8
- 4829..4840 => -0.1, 20.5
